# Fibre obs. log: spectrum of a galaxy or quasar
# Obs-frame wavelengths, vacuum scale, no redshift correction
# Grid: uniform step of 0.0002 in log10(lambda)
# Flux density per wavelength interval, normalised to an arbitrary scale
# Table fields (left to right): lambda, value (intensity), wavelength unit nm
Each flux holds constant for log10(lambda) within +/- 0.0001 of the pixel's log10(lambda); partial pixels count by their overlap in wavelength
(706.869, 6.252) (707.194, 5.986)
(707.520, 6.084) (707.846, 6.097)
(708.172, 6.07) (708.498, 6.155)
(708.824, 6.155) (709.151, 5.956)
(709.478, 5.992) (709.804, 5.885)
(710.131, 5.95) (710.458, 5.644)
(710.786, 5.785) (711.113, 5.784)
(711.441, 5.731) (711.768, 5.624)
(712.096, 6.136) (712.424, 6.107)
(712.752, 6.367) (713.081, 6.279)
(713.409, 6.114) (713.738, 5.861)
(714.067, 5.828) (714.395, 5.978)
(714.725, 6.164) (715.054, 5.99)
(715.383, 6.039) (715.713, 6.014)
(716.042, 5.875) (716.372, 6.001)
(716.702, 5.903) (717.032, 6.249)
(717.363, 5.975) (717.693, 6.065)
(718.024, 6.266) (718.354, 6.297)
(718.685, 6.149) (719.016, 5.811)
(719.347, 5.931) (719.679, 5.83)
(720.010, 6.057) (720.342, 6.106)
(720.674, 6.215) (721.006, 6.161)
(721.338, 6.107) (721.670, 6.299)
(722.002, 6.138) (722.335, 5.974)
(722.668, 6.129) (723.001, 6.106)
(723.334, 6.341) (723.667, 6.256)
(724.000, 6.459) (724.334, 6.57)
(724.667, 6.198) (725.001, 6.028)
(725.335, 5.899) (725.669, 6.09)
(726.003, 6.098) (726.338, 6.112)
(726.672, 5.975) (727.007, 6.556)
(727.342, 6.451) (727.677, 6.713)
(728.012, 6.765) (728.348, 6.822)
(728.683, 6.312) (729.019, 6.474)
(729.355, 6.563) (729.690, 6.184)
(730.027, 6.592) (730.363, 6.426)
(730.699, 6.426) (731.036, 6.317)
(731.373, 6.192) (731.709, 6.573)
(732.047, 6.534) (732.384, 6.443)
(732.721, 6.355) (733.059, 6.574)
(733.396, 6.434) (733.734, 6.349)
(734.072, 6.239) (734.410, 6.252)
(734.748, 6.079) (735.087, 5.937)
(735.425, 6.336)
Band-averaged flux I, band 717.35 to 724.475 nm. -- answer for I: 6.15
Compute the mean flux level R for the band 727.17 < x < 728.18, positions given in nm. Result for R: 6.64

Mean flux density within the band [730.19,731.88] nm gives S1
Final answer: 6.39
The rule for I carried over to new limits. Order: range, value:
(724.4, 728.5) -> 6.31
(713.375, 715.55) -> 5.99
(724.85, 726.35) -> 6.04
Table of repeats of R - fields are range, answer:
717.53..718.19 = 6.17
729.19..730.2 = 6.45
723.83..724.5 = 6.51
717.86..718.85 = 6.24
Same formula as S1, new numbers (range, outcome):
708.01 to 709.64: 6.06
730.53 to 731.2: 6.37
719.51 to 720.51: 5.99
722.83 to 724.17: 6.29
